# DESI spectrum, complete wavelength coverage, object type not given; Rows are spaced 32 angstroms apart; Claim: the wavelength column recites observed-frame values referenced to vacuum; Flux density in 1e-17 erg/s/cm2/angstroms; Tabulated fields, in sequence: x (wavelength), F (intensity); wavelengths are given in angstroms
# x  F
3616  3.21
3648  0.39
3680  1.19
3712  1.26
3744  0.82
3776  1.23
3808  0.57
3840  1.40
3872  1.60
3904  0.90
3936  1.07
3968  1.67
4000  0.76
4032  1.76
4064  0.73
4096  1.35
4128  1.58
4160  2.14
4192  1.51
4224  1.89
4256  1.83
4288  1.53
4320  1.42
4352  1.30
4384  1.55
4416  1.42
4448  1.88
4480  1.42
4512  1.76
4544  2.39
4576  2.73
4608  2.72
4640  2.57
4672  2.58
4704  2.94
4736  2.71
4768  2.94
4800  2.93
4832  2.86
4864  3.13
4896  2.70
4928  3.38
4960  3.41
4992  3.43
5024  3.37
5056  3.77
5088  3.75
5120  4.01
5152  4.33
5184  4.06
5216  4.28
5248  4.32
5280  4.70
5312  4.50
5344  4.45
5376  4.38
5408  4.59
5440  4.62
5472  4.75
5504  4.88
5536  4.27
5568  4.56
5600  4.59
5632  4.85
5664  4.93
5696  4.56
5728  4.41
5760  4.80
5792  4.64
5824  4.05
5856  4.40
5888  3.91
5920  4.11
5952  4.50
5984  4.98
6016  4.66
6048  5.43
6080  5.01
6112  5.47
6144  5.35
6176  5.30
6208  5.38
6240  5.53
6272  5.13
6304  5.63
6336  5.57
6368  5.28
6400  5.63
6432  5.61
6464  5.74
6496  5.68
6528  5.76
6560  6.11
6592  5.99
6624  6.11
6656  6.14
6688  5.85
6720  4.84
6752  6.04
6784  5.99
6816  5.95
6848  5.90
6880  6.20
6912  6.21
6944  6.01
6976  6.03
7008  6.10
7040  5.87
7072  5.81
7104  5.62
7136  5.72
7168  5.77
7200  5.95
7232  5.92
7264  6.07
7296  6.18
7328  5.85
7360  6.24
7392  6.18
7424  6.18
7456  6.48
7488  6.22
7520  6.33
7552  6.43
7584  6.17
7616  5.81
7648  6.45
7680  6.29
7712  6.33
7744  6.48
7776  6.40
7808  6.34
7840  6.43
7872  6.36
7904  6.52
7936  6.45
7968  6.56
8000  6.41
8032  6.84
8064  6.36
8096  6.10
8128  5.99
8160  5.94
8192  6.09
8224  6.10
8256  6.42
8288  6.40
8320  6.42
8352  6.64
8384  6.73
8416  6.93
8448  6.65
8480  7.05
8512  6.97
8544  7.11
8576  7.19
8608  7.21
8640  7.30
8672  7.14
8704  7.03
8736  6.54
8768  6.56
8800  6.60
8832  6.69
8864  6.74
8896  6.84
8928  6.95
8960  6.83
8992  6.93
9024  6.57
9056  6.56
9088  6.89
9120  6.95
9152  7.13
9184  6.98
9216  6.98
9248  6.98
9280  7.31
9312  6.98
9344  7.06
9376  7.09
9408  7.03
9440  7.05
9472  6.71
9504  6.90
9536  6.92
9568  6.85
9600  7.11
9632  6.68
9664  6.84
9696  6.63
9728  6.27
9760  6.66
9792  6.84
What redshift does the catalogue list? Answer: 0.140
